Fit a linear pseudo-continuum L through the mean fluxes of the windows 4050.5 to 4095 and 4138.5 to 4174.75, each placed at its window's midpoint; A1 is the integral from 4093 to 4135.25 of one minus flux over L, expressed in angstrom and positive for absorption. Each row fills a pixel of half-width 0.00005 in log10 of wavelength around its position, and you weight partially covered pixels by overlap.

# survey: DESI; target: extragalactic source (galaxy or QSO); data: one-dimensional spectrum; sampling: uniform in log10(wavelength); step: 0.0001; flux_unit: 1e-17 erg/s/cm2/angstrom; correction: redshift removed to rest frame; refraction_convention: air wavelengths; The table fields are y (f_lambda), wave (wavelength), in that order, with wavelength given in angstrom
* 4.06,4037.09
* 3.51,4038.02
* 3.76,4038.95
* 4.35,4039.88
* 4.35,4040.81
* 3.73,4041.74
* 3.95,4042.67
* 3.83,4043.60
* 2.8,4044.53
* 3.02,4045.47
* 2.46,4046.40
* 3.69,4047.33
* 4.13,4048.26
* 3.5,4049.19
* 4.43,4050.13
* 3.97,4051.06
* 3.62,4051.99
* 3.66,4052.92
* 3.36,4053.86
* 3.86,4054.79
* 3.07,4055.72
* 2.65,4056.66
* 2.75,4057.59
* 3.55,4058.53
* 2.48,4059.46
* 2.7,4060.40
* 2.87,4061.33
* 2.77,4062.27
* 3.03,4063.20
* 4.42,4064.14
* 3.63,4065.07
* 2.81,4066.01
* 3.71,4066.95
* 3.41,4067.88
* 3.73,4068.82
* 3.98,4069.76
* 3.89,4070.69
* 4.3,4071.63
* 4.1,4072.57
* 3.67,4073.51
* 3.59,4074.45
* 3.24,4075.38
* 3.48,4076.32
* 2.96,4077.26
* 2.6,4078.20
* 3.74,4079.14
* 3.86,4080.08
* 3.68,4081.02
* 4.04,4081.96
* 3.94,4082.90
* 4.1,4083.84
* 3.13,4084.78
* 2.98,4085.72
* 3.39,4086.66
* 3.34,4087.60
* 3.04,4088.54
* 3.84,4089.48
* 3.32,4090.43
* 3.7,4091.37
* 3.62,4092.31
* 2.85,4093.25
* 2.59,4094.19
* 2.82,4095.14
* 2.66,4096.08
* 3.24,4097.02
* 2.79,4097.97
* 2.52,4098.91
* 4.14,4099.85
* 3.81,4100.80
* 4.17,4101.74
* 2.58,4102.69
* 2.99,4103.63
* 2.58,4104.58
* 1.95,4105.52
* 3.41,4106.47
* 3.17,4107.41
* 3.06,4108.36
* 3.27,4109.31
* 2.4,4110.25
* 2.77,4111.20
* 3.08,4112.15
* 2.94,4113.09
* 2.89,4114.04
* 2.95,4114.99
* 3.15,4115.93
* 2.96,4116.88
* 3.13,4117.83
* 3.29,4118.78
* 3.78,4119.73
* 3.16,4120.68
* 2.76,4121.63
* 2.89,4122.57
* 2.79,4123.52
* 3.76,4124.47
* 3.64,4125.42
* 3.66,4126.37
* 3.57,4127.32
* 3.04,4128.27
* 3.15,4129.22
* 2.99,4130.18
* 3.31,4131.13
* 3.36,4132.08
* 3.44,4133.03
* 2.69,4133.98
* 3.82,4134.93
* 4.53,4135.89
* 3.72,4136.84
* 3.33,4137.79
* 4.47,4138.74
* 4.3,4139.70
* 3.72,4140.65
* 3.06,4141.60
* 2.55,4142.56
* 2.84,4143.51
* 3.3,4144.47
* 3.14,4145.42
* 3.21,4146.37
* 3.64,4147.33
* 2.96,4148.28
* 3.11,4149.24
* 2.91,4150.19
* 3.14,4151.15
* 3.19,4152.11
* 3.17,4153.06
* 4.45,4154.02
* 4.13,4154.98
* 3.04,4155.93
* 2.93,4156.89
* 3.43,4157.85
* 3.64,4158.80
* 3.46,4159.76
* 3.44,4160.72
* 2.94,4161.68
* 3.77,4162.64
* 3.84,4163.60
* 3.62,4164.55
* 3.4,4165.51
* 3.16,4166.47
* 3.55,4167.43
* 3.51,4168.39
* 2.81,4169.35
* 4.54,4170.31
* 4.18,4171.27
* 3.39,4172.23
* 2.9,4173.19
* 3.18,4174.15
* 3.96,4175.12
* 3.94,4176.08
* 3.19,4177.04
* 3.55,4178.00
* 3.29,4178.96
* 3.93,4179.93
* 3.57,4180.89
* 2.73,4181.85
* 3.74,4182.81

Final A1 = 3.8 angstrom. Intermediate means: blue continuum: 3.42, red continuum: 3.42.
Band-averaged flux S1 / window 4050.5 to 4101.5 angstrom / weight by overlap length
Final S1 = 3.39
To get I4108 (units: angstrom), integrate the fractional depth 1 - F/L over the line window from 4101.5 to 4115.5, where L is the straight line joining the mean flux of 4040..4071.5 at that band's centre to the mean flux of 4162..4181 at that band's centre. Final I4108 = 2.3 angstrom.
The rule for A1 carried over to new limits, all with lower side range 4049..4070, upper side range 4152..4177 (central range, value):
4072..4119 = 2.7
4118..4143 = 0.5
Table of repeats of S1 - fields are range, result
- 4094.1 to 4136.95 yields 3.16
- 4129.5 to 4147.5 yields 3.44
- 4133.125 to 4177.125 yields 3.46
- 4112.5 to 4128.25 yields 3.2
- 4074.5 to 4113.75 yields 3.22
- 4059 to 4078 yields 3.43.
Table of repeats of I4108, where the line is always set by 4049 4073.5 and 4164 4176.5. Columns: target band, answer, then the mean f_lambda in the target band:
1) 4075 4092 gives 0.1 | 3.47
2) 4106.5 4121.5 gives 1.9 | 3.07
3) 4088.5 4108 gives 2.0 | 3.13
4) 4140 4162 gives 1.5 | 3.29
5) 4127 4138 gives 0.3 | 3.41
